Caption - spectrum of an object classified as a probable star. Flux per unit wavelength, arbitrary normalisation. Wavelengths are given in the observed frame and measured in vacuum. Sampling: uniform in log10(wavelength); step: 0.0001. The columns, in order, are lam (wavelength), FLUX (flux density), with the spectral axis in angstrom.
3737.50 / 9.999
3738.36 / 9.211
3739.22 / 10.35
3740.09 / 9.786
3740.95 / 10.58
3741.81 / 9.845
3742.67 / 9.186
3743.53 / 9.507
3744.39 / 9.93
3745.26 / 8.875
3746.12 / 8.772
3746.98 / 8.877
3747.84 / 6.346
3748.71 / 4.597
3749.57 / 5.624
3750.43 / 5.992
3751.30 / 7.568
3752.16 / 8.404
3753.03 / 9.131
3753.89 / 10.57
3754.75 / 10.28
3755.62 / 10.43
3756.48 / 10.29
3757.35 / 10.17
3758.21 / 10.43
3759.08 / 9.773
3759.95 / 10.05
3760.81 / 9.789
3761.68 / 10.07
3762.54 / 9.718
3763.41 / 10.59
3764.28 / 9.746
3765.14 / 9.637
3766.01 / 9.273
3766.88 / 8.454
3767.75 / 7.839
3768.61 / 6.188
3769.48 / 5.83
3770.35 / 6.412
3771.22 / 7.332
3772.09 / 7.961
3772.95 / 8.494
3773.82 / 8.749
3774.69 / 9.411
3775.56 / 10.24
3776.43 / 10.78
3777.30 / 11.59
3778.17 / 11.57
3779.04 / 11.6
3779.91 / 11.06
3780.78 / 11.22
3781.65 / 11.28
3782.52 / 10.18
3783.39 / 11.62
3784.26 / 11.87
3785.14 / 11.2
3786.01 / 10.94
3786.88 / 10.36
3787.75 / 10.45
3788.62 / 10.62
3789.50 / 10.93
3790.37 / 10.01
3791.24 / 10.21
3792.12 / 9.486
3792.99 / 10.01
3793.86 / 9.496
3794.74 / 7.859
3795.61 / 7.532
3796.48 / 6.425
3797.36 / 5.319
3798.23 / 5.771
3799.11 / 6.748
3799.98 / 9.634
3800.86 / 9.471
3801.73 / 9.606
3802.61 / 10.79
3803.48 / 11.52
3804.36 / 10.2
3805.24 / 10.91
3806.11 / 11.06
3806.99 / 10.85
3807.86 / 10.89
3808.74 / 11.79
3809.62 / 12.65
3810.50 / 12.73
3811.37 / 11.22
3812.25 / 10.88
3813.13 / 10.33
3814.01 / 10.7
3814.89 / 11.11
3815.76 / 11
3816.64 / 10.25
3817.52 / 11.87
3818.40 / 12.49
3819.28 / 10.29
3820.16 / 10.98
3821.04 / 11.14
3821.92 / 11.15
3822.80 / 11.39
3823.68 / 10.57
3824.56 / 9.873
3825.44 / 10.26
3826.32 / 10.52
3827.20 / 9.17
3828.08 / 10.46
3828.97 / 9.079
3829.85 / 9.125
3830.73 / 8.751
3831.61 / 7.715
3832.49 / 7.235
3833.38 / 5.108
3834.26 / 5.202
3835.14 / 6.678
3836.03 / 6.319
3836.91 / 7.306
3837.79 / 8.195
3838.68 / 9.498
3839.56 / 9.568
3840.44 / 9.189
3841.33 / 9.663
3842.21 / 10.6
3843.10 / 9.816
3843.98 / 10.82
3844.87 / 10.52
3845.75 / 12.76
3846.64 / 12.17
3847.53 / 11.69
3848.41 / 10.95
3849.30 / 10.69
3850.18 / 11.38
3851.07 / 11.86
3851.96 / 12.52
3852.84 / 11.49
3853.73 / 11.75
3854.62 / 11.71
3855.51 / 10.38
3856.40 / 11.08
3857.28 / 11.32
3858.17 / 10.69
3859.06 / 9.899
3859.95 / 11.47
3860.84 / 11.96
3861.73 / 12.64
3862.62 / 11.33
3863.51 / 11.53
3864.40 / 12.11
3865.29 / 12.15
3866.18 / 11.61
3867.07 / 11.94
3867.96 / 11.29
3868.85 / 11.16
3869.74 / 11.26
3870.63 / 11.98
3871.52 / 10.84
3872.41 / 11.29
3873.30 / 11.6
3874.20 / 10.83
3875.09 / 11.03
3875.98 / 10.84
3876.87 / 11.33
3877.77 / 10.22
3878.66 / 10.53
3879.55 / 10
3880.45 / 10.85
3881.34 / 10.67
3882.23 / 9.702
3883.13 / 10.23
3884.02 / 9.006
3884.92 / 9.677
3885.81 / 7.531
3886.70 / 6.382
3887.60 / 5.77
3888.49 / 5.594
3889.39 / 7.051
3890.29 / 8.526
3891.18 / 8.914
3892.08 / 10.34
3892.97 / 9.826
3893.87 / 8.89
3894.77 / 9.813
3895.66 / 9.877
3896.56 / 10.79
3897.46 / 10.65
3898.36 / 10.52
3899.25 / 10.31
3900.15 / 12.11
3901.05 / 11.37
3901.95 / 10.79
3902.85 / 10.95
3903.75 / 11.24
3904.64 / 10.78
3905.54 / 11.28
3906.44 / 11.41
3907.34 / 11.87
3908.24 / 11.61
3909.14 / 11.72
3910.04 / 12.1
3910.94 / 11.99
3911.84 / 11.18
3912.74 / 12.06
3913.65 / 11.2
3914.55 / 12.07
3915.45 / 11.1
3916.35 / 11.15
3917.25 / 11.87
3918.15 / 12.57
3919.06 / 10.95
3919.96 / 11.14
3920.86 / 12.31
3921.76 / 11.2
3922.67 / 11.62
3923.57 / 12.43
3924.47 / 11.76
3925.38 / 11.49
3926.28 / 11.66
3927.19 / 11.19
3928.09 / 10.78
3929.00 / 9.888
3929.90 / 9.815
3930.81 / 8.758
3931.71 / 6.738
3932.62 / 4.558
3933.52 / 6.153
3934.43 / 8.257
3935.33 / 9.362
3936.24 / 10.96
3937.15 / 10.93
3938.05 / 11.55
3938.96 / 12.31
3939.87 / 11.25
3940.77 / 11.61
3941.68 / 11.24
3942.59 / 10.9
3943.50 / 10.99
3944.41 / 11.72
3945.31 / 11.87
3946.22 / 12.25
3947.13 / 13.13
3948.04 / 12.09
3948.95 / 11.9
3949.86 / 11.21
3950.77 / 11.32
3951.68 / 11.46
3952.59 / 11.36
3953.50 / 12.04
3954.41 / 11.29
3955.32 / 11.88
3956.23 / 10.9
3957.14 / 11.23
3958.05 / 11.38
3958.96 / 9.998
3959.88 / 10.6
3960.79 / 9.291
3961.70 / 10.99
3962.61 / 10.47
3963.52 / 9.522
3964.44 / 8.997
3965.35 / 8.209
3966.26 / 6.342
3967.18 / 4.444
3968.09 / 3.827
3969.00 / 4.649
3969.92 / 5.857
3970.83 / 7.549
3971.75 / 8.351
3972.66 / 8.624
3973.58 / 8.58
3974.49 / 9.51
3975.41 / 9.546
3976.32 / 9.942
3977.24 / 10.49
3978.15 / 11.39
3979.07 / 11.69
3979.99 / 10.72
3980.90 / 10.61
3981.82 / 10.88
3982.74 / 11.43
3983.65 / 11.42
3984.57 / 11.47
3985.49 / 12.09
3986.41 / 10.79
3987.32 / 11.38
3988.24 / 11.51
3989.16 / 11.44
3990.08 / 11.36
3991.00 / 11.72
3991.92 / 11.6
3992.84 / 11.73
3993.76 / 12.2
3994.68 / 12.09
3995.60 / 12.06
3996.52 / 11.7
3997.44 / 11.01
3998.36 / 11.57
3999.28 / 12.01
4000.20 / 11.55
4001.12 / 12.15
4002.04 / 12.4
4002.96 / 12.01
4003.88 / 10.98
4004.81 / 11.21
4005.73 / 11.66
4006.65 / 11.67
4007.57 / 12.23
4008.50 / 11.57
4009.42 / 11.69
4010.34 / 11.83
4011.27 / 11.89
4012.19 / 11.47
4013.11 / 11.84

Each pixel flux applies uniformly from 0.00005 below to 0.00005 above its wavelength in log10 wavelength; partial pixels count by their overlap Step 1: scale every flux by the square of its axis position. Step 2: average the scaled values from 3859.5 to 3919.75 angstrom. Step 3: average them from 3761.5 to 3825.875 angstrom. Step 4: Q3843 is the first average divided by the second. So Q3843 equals 1.12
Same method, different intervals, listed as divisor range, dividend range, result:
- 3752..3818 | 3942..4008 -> 1.19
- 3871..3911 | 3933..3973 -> 1.01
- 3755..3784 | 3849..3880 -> 1.23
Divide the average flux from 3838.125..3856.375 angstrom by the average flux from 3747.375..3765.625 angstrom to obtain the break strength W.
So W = 1.21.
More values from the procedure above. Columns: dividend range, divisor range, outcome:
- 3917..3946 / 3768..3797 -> 1.10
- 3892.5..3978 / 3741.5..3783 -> 1.14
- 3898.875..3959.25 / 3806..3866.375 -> 1.06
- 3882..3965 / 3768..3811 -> 1.08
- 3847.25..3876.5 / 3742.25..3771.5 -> 1.31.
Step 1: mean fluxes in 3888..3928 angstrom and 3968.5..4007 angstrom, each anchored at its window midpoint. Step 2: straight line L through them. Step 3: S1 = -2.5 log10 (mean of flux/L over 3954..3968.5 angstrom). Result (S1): 0.16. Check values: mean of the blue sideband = 10.9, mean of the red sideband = 10.8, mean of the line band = 9.35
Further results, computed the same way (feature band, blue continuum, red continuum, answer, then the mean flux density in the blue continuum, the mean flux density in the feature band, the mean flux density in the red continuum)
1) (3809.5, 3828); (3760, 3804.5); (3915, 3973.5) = -0.14 mag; 9.47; 10.9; 10.2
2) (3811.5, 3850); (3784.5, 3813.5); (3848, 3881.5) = 0.08 mag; 9.95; 9.86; 11.3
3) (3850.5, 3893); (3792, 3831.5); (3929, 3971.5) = -0.06 mag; 10.1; 10.5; 9.84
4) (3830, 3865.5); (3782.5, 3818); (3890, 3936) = 0.02 mag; 10.2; 10.2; 10.6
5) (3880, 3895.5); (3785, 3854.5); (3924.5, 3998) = 0.16 mag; 9.99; 8.78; 10.3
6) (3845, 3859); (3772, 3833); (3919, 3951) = -0.10 mag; 10.2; 11.4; 10.8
